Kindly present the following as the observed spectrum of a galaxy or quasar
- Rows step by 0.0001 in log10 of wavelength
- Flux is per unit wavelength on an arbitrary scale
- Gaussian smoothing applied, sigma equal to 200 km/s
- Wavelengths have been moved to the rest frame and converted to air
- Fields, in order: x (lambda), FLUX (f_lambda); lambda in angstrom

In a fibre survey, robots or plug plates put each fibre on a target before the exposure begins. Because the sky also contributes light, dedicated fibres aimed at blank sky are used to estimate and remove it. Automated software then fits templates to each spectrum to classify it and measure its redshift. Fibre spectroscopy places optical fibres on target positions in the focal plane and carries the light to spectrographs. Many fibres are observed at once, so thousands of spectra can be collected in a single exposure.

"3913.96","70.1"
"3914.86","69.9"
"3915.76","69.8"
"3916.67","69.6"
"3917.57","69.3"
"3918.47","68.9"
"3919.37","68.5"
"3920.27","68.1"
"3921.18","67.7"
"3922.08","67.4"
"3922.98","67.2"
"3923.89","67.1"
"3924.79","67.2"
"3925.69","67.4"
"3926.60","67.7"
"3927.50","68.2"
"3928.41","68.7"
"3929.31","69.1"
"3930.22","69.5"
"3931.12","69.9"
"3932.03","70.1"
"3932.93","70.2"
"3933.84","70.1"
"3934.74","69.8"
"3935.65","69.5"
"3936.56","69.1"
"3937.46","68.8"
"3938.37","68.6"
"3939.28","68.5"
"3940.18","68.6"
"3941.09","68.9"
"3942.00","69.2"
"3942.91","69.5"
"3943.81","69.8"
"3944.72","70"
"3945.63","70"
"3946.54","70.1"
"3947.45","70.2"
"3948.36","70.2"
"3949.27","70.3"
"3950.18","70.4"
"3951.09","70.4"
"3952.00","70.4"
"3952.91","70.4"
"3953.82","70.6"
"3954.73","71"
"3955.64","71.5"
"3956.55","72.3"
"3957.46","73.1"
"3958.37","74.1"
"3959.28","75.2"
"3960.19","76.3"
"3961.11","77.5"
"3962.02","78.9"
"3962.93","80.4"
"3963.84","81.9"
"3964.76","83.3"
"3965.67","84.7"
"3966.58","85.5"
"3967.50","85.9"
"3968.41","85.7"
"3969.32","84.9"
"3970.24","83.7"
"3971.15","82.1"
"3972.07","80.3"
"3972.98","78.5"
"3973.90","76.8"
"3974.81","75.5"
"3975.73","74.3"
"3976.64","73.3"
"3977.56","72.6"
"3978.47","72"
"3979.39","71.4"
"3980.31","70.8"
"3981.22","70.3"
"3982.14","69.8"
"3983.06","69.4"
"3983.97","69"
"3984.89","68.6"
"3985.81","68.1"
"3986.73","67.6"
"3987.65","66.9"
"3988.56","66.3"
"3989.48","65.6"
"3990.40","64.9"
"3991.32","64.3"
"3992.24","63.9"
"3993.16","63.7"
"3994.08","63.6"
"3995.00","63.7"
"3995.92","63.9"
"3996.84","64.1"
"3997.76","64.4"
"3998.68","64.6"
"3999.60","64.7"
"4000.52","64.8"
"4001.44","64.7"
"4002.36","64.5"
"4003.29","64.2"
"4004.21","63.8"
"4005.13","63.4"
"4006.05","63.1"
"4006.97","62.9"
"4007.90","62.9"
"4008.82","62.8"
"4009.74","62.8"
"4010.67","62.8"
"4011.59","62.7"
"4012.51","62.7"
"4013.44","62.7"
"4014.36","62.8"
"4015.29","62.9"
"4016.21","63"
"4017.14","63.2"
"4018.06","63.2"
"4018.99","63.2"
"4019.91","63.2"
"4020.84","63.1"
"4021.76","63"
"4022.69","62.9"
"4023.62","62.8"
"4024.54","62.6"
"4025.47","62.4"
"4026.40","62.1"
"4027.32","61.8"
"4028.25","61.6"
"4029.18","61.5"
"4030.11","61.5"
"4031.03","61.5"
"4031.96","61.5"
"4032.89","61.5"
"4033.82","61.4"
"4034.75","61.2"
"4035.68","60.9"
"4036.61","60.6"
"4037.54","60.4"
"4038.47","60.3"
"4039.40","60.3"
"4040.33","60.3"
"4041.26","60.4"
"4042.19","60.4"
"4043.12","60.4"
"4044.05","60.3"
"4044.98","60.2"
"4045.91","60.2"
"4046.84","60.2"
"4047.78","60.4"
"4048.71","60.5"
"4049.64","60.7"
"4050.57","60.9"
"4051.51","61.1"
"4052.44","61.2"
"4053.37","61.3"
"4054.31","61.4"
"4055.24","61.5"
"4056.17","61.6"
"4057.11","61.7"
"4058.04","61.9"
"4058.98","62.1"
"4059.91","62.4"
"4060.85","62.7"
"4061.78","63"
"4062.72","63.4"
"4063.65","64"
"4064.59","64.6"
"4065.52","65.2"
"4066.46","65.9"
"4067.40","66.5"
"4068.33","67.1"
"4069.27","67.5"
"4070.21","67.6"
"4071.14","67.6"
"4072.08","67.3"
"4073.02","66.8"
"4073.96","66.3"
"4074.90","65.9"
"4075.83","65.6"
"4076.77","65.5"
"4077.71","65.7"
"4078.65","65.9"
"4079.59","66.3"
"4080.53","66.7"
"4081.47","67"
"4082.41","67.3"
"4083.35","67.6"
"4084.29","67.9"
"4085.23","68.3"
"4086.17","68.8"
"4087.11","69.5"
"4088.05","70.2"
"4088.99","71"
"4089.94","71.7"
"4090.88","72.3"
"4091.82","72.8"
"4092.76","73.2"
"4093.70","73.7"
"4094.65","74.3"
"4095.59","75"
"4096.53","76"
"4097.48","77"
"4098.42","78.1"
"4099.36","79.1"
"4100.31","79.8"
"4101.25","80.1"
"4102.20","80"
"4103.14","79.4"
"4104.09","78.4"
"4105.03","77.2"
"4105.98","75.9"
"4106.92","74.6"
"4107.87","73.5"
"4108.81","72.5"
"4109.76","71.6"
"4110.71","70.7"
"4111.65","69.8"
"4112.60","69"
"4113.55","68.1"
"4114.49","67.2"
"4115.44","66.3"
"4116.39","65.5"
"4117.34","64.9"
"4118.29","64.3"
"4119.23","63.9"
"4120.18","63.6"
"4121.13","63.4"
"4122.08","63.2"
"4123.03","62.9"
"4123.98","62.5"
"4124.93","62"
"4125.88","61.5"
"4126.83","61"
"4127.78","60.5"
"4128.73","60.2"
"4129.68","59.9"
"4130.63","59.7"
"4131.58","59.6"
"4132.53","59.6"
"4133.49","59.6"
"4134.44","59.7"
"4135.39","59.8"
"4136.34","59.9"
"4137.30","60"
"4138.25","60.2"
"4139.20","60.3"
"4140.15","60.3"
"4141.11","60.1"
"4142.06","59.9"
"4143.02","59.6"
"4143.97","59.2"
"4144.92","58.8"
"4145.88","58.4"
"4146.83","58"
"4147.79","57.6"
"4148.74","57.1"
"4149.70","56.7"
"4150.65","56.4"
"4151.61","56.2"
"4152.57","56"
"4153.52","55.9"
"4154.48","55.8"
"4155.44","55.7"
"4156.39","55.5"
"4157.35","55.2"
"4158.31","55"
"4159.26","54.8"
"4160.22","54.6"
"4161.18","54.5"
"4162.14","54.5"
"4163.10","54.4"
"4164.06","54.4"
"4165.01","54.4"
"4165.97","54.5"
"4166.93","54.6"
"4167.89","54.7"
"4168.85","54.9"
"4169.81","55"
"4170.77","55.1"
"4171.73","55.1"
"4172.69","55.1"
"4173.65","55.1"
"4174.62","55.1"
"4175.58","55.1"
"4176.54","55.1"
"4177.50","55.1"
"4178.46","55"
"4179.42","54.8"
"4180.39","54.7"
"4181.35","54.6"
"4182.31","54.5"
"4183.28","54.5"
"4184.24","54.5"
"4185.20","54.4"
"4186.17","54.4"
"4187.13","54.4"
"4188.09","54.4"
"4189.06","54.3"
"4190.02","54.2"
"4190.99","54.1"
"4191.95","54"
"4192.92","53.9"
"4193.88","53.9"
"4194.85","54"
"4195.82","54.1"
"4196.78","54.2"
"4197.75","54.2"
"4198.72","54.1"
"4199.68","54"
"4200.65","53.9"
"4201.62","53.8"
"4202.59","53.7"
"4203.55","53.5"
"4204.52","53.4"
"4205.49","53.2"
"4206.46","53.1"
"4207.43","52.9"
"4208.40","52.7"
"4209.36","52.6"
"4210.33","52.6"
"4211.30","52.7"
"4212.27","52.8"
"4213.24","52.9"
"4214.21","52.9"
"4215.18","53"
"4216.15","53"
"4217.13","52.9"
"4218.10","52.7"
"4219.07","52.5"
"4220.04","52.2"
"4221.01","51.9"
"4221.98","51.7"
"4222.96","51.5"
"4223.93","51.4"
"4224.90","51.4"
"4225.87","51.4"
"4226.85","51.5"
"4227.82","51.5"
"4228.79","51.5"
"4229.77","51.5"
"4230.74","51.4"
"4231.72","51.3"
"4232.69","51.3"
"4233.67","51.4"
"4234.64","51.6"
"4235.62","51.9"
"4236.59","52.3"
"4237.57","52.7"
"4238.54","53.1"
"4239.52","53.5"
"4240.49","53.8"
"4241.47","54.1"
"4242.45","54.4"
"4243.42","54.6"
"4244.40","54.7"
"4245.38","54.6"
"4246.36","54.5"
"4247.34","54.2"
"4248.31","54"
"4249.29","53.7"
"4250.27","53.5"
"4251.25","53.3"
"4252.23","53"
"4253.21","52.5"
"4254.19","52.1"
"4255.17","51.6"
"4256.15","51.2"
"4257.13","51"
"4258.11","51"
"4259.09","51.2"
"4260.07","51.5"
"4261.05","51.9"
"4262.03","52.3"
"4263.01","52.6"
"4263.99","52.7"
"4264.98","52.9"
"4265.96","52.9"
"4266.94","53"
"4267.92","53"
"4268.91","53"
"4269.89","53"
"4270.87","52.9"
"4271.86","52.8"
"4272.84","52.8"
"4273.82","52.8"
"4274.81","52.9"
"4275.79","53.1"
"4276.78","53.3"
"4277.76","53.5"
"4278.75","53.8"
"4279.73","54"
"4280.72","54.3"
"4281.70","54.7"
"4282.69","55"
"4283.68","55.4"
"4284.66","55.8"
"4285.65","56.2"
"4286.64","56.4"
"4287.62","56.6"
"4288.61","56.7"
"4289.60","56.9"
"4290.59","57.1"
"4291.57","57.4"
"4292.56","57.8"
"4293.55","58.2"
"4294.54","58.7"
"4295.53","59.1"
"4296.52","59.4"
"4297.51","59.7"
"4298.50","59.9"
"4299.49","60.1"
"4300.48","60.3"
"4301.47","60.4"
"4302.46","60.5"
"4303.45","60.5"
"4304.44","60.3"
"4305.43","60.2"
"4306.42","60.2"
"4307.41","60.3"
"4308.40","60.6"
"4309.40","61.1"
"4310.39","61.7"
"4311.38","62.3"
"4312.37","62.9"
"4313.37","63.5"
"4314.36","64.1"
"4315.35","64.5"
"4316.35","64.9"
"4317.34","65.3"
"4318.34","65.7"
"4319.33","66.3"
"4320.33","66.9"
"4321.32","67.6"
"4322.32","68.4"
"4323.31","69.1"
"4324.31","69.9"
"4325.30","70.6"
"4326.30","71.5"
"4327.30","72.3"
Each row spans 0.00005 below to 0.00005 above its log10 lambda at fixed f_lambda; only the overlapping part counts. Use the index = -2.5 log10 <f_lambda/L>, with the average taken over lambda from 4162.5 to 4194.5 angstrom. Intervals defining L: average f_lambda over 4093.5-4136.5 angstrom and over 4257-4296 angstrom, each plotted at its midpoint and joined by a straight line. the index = 0.15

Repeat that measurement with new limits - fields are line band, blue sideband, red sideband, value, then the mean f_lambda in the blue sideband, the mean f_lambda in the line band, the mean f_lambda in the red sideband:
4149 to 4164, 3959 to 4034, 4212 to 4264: 0.05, 68.3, 55.4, 52.5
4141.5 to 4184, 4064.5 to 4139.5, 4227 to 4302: 0.13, 67.9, 55.7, 54.1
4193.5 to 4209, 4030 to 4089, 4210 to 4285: 0.04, 63.7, 53.7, 52.8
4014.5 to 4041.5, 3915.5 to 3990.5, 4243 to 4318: 0.11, 72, 61.9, 56.2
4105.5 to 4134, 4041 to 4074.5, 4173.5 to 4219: -0.11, 63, 65.2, 53.9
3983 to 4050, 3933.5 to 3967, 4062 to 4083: 0.10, 72.7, 63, 66.1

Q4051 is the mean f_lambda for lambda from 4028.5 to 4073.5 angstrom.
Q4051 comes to 62.4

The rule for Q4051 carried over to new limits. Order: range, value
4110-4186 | 58.6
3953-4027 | 69.3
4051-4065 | 62.2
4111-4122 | 66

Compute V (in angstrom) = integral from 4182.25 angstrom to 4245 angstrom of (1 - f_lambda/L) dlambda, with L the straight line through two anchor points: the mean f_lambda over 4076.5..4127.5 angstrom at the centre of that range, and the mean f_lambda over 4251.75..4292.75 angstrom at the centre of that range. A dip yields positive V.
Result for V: 6.56 angstrom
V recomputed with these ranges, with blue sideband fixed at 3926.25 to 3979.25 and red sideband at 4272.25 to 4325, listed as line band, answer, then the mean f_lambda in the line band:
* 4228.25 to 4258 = 4.4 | 52.8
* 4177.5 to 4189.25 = 1.8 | 54.6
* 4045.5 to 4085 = 2.8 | 64.2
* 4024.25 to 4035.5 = 1.4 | 61.7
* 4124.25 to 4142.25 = 1.7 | 60.2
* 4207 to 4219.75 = 2.1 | 52.8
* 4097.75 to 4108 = -1.6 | 78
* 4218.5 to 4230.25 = 2.1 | 51.7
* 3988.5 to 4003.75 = 1.6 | 64.4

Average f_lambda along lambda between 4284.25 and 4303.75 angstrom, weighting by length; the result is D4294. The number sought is 58.4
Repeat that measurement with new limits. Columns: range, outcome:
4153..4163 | 55.1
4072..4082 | 66.2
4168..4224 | 53.8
